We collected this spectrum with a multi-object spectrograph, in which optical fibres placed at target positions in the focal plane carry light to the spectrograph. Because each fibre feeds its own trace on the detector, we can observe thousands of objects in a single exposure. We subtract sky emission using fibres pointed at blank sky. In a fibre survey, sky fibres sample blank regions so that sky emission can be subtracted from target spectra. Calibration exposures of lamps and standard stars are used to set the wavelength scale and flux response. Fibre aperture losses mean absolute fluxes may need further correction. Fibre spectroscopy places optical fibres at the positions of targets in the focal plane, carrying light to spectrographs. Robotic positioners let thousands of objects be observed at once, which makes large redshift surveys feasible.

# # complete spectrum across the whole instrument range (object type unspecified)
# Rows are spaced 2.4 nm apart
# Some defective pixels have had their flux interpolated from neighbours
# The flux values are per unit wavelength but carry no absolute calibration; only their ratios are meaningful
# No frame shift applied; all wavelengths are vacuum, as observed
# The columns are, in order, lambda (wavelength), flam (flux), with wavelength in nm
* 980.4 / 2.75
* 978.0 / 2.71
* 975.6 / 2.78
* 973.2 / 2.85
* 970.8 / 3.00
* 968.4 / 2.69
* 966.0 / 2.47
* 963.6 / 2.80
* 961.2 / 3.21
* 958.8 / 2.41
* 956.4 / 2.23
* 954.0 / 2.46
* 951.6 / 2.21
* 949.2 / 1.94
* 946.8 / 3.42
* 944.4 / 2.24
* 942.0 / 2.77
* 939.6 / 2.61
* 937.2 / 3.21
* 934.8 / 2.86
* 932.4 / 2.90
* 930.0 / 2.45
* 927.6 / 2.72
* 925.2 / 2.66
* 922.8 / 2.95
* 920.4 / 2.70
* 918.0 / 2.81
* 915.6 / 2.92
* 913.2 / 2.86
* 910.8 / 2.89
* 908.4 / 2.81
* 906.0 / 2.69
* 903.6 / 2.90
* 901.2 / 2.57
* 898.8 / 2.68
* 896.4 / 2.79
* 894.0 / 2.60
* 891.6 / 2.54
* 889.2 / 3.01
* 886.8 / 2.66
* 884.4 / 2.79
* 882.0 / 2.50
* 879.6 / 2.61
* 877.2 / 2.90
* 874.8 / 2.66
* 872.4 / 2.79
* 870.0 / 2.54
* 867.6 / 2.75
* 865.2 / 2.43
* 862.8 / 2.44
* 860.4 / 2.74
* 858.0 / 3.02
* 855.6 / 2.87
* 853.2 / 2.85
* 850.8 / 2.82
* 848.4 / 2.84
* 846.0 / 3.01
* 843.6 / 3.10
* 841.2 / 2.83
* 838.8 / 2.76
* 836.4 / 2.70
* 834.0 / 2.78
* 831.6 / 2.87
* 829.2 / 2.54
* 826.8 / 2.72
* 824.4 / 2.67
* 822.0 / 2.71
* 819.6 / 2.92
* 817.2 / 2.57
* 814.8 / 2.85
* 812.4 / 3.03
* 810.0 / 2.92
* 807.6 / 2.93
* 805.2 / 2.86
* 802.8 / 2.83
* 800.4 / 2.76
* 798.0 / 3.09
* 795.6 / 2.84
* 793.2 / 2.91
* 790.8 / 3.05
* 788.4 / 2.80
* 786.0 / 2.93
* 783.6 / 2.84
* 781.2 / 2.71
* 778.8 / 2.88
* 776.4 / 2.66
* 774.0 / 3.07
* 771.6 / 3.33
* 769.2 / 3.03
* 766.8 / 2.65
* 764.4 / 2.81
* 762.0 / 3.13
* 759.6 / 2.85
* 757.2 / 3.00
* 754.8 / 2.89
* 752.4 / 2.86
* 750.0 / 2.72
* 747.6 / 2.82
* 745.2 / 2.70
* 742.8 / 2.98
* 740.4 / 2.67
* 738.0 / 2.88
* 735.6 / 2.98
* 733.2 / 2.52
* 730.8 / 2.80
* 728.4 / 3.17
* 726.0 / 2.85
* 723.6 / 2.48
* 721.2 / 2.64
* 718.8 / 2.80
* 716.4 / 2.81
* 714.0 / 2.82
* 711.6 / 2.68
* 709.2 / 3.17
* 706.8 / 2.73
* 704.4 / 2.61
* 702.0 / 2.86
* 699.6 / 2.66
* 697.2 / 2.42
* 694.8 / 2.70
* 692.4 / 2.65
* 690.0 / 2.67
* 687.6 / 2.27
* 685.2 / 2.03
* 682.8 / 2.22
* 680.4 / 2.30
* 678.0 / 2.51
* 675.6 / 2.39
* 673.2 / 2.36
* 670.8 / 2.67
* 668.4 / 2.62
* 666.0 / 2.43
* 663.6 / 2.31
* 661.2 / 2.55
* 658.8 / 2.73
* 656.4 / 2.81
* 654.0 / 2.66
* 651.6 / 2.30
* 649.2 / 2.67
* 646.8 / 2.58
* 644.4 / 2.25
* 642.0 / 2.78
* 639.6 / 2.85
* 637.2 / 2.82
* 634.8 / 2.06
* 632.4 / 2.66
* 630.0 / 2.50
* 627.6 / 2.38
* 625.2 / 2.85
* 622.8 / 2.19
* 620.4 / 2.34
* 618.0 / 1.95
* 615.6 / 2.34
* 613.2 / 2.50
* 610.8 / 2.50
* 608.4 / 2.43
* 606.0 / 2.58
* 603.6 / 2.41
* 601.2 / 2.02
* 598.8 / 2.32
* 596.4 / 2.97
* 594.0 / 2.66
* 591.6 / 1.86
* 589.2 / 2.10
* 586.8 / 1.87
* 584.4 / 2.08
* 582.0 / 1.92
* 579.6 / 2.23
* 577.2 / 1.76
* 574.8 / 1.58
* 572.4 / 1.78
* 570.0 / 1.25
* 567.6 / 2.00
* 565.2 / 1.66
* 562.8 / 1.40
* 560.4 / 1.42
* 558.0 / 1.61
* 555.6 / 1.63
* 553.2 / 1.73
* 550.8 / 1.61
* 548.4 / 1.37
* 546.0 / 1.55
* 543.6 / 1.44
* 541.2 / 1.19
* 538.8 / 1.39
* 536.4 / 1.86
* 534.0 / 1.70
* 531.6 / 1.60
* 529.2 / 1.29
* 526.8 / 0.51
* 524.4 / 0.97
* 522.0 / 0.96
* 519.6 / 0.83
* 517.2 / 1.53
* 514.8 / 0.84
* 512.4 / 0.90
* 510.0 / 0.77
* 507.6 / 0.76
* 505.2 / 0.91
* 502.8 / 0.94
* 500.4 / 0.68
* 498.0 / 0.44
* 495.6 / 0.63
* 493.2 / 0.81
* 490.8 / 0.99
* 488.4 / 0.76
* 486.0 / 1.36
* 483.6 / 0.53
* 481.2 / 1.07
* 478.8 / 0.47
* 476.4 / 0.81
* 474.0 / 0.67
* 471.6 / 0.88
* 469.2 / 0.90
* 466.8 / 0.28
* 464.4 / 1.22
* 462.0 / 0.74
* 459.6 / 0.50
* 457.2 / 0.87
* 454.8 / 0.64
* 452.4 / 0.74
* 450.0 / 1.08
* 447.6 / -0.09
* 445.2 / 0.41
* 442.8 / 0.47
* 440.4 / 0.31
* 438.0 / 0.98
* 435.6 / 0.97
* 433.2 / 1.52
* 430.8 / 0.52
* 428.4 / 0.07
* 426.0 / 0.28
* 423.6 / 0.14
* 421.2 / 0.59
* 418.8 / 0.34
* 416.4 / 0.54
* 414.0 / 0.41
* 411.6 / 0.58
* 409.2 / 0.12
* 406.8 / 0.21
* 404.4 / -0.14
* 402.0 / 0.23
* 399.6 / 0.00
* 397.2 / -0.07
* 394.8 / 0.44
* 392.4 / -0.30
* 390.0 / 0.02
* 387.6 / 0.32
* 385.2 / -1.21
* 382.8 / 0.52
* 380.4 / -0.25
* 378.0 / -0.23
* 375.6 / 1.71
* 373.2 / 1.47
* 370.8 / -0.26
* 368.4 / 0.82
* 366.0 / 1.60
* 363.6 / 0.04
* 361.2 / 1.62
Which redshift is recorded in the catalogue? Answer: 0.325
